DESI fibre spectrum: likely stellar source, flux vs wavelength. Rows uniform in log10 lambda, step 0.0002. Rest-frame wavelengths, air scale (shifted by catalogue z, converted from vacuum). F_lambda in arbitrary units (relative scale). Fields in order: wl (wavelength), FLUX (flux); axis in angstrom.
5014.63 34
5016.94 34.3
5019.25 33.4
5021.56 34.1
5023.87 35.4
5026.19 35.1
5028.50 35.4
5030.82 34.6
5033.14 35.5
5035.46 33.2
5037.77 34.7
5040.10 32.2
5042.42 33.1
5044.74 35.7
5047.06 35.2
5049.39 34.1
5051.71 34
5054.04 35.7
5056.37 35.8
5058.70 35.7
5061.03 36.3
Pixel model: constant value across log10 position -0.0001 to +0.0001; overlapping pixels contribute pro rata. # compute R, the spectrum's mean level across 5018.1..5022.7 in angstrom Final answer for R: 33.8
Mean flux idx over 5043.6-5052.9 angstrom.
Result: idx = 34.8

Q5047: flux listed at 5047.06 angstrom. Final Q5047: 35.2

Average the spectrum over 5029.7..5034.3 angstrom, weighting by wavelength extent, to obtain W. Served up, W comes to 35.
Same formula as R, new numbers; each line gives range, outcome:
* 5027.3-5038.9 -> 34.7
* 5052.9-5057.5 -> 35.7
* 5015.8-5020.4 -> 33.9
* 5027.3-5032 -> 35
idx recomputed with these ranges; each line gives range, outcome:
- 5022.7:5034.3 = 35.2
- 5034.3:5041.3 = 33.4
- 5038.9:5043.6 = 32.6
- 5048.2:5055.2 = 34.6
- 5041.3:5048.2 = 34.7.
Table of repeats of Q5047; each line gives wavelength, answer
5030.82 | 34.6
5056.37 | 35.8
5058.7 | 35.7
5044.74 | 35.7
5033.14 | 35.5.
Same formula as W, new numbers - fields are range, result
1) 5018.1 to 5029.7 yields 34.7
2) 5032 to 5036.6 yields 34.3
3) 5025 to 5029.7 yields 35.2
